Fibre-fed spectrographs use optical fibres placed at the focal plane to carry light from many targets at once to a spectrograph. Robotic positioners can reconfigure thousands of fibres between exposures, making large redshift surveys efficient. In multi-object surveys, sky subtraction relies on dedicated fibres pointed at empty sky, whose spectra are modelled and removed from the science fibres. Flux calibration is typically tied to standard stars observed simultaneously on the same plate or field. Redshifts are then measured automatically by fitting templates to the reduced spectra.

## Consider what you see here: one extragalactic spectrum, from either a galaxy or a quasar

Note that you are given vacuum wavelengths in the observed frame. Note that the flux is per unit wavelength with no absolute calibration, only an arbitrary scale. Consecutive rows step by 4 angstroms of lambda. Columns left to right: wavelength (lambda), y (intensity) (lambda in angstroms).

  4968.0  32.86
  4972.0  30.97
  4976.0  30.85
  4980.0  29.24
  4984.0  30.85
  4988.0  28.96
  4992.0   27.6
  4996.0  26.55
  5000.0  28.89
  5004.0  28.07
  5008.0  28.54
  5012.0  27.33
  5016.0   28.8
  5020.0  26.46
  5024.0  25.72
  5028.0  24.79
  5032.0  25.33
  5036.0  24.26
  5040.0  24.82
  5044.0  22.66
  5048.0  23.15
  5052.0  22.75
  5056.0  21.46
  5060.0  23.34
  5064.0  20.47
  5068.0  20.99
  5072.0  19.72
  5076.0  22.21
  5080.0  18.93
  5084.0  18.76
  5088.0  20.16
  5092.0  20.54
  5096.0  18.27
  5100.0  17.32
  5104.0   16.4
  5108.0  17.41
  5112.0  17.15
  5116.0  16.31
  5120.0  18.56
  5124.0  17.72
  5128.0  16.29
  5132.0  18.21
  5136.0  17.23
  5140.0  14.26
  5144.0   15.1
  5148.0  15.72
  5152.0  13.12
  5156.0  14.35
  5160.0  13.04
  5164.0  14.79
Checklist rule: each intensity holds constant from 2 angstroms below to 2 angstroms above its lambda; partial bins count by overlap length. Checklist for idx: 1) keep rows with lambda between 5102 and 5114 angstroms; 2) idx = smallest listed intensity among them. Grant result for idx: 16.4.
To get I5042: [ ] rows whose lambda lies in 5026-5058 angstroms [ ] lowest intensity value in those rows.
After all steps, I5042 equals 21.46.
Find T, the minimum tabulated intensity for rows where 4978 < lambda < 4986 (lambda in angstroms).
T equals 29.24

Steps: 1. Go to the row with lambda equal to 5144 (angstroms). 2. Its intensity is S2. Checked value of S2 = 15.1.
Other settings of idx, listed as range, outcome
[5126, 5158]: 13.12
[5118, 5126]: 17.72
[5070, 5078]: 19.72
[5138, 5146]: 14.26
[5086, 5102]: 17.32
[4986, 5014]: 26.55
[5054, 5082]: 18.93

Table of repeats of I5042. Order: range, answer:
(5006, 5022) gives 26.46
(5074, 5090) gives 18.76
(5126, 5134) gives 16.29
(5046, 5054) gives 22.75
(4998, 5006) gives 28.07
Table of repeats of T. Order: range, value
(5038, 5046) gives 22.66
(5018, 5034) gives 24.79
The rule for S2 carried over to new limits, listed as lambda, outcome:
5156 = 14.35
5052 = 22.75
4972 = 30.97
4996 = 26.55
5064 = 20.47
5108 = 17.41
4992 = 27.6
